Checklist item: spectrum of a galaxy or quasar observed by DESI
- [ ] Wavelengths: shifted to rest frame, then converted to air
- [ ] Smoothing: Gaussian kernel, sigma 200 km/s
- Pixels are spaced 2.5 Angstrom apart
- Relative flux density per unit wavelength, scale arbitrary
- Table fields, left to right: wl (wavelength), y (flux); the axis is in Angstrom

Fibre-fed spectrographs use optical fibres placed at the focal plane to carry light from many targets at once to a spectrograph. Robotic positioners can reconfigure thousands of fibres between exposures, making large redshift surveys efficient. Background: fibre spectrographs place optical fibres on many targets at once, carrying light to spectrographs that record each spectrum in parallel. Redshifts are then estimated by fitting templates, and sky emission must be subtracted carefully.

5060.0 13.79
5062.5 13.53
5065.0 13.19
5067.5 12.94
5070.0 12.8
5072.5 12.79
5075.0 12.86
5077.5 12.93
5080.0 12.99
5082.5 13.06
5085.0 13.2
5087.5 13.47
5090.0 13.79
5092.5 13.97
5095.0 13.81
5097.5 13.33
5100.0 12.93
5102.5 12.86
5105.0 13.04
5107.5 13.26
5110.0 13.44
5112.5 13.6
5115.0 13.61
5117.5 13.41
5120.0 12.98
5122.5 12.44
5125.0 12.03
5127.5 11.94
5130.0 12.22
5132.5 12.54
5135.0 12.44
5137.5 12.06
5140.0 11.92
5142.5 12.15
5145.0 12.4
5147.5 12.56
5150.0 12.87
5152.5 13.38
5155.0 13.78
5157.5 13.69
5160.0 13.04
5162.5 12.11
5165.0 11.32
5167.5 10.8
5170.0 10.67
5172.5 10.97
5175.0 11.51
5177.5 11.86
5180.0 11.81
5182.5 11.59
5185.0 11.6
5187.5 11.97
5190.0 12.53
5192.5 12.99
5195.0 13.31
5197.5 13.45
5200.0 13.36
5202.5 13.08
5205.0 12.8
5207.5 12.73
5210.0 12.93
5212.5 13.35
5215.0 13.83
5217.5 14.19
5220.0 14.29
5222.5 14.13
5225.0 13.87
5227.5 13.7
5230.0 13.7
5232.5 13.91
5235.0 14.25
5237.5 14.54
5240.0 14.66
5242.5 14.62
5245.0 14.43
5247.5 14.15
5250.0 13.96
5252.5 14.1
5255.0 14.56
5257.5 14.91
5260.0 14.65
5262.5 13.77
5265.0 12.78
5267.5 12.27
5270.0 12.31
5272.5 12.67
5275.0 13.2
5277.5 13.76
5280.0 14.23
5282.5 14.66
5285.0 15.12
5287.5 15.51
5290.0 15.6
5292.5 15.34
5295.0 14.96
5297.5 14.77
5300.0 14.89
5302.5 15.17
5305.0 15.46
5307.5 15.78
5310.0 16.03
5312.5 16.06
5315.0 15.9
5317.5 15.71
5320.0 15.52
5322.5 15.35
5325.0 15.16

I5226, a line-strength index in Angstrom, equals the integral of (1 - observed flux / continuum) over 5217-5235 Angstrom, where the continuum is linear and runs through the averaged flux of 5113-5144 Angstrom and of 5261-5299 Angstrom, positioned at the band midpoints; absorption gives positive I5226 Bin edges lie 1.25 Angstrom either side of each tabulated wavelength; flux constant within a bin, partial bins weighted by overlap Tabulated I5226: -0.6 Angstrom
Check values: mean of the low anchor 12.5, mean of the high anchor 14.1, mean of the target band 14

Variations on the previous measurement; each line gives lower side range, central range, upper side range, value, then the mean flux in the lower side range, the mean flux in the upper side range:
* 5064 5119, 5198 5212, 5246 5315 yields 1.0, 13.2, 14.5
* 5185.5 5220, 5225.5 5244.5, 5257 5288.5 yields -1.1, 13.1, 13.8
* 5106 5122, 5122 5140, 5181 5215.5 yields 1.4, 13.3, 12.8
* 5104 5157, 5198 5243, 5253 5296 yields -0.4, 12.8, 14.1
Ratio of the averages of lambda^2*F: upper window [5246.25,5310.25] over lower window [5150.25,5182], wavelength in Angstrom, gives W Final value 1.2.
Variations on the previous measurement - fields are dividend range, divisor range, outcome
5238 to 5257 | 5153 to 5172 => 1.22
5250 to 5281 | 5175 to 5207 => 1.12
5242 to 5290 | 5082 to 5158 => 1.14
